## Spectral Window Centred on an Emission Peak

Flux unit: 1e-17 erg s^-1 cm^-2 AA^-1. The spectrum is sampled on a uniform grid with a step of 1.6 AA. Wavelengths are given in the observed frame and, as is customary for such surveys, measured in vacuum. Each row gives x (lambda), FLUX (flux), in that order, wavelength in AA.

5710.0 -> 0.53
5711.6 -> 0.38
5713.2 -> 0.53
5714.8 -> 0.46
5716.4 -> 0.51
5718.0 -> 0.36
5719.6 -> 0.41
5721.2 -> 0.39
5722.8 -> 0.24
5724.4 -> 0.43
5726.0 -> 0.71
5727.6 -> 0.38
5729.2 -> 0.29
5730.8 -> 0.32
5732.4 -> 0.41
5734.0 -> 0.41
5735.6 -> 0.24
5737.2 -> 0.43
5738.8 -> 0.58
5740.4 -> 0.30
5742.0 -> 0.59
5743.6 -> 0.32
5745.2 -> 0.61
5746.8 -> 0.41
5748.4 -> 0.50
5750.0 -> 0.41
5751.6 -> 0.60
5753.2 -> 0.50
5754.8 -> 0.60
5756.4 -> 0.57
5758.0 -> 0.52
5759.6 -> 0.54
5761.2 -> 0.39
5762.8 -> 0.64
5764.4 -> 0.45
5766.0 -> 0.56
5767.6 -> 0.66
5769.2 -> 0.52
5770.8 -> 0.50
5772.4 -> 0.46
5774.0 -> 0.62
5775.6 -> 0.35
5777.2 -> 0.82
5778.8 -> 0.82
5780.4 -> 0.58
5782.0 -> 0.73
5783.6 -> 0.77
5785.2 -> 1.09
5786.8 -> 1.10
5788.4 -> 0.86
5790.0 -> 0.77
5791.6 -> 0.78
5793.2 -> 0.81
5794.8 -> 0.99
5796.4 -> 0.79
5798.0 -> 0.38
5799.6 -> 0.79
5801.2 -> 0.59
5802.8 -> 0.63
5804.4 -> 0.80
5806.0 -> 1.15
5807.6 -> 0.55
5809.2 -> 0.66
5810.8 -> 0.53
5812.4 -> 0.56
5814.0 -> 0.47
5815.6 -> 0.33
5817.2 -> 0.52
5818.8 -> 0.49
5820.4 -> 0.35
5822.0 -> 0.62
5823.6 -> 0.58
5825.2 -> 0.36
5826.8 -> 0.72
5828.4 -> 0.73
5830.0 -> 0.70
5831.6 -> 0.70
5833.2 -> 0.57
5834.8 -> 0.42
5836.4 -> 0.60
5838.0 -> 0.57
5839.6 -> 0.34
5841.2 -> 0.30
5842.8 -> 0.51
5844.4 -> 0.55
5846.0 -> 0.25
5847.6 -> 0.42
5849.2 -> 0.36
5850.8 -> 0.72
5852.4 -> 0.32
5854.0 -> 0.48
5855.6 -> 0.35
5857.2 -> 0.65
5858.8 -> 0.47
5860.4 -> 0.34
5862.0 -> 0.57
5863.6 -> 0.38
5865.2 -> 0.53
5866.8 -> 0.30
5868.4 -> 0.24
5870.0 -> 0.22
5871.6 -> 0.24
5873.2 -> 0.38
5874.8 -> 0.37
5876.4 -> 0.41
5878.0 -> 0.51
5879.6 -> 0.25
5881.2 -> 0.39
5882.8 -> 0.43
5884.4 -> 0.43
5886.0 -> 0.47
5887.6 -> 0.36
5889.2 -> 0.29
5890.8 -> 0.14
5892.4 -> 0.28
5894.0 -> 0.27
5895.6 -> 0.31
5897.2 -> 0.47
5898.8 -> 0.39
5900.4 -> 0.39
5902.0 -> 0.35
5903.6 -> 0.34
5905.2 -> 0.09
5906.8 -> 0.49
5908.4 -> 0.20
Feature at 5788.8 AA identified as C III]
